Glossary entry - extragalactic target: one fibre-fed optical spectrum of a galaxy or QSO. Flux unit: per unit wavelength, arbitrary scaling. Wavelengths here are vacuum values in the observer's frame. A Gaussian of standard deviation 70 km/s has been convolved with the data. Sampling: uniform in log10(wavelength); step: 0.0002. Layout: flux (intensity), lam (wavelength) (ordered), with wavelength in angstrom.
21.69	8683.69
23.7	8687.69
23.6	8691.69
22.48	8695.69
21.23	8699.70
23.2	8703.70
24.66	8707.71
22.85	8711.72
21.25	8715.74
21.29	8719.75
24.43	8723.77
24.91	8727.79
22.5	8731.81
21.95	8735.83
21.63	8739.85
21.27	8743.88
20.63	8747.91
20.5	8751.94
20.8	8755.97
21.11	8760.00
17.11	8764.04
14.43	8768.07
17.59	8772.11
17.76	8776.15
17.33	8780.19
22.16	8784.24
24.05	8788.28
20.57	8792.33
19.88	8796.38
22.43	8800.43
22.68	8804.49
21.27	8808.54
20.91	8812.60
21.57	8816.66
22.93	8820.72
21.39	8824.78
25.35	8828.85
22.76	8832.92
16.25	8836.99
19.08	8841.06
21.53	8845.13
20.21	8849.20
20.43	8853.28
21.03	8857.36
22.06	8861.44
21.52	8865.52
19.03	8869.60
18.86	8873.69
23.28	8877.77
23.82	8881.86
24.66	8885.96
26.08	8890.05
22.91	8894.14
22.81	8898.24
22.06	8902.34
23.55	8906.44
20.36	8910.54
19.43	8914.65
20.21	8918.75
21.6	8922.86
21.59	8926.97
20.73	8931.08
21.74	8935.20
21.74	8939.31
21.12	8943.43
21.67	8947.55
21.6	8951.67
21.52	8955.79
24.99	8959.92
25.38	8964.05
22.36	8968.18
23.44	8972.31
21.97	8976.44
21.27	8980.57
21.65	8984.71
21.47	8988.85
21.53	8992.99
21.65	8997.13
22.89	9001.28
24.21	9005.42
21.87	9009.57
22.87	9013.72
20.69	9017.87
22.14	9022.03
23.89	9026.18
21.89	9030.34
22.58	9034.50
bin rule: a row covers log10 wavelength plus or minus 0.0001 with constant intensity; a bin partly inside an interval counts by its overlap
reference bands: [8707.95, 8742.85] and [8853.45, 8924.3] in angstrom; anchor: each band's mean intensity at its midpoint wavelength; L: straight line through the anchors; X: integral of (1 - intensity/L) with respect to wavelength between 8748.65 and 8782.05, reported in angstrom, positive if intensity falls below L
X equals 6.0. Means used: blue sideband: 22.7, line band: 18.4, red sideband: 21.9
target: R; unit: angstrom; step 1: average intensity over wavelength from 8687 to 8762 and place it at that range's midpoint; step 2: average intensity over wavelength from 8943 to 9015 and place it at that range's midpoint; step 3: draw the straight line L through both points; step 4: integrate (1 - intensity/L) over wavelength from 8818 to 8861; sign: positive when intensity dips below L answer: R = 2.34 angstrom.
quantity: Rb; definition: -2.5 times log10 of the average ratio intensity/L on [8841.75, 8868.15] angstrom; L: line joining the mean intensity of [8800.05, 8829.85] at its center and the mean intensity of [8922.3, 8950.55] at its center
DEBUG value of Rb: 0.05 mag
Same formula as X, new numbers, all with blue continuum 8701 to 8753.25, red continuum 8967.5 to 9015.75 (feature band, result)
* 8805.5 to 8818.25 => 0.6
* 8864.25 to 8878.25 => 1.2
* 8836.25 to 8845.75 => 1.4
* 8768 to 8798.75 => 3.9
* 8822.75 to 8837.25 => 0.2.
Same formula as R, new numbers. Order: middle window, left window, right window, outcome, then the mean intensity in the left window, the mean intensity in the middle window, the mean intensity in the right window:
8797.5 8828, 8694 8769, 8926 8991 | -0.2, 21.6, 22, 22.1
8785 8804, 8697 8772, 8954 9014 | -0.2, 21.3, 21.8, 22.6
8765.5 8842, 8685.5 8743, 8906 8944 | 5.3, 22.8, 20.5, 21.1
